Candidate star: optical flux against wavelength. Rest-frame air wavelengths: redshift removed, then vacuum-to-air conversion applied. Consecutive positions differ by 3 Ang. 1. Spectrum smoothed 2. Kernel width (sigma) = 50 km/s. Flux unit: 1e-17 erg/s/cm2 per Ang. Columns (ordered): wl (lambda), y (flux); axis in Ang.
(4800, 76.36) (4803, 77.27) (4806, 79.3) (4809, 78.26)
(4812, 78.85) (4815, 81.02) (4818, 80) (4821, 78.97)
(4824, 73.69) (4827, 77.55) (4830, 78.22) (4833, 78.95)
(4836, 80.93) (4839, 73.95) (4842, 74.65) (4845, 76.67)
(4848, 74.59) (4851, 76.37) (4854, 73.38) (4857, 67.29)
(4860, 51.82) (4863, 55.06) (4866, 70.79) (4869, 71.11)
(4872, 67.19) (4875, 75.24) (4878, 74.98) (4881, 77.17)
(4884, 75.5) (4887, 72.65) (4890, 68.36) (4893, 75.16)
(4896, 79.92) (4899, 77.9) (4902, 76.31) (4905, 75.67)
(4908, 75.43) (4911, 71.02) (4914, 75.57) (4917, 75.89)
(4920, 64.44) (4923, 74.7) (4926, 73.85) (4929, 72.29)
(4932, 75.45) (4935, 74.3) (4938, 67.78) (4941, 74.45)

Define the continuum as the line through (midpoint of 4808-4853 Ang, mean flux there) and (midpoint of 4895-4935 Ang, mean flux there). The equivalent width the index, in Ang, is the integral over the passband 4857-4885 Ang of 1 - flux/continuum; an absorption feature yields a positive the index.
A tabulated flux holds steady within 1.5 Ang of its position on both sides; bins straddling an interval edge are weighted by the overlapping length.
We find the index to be 2.7 Ang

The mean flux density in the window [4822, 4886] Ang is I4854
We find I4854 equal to 72.7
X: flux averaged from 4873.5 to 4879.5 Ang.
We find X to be 75.1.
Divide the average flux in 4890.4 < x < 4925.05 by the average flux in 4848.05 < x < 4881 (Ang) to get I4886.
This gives 1.08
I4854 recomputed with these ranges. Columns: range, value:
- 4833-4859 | 74.5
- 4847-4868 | 67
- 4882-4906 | 75.2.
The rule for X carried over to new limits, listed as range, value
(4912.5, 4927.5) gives 72.9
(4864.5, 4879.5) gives 71.9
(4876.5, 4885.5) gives 75.9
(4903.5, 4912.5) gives 74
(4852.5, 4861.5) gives 64.2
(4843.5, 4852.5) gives 75.9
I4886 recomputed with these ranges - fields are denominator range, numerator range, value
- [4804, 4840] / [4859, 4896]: 0.90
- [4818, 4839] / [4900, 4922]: 0.94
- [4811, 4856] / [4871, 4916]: 0.97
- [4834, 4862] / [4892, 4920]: 1.05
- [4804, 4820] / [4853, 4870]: 0.81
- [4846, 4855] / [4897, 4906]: 1.03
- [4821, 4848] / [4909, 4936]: 0.95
